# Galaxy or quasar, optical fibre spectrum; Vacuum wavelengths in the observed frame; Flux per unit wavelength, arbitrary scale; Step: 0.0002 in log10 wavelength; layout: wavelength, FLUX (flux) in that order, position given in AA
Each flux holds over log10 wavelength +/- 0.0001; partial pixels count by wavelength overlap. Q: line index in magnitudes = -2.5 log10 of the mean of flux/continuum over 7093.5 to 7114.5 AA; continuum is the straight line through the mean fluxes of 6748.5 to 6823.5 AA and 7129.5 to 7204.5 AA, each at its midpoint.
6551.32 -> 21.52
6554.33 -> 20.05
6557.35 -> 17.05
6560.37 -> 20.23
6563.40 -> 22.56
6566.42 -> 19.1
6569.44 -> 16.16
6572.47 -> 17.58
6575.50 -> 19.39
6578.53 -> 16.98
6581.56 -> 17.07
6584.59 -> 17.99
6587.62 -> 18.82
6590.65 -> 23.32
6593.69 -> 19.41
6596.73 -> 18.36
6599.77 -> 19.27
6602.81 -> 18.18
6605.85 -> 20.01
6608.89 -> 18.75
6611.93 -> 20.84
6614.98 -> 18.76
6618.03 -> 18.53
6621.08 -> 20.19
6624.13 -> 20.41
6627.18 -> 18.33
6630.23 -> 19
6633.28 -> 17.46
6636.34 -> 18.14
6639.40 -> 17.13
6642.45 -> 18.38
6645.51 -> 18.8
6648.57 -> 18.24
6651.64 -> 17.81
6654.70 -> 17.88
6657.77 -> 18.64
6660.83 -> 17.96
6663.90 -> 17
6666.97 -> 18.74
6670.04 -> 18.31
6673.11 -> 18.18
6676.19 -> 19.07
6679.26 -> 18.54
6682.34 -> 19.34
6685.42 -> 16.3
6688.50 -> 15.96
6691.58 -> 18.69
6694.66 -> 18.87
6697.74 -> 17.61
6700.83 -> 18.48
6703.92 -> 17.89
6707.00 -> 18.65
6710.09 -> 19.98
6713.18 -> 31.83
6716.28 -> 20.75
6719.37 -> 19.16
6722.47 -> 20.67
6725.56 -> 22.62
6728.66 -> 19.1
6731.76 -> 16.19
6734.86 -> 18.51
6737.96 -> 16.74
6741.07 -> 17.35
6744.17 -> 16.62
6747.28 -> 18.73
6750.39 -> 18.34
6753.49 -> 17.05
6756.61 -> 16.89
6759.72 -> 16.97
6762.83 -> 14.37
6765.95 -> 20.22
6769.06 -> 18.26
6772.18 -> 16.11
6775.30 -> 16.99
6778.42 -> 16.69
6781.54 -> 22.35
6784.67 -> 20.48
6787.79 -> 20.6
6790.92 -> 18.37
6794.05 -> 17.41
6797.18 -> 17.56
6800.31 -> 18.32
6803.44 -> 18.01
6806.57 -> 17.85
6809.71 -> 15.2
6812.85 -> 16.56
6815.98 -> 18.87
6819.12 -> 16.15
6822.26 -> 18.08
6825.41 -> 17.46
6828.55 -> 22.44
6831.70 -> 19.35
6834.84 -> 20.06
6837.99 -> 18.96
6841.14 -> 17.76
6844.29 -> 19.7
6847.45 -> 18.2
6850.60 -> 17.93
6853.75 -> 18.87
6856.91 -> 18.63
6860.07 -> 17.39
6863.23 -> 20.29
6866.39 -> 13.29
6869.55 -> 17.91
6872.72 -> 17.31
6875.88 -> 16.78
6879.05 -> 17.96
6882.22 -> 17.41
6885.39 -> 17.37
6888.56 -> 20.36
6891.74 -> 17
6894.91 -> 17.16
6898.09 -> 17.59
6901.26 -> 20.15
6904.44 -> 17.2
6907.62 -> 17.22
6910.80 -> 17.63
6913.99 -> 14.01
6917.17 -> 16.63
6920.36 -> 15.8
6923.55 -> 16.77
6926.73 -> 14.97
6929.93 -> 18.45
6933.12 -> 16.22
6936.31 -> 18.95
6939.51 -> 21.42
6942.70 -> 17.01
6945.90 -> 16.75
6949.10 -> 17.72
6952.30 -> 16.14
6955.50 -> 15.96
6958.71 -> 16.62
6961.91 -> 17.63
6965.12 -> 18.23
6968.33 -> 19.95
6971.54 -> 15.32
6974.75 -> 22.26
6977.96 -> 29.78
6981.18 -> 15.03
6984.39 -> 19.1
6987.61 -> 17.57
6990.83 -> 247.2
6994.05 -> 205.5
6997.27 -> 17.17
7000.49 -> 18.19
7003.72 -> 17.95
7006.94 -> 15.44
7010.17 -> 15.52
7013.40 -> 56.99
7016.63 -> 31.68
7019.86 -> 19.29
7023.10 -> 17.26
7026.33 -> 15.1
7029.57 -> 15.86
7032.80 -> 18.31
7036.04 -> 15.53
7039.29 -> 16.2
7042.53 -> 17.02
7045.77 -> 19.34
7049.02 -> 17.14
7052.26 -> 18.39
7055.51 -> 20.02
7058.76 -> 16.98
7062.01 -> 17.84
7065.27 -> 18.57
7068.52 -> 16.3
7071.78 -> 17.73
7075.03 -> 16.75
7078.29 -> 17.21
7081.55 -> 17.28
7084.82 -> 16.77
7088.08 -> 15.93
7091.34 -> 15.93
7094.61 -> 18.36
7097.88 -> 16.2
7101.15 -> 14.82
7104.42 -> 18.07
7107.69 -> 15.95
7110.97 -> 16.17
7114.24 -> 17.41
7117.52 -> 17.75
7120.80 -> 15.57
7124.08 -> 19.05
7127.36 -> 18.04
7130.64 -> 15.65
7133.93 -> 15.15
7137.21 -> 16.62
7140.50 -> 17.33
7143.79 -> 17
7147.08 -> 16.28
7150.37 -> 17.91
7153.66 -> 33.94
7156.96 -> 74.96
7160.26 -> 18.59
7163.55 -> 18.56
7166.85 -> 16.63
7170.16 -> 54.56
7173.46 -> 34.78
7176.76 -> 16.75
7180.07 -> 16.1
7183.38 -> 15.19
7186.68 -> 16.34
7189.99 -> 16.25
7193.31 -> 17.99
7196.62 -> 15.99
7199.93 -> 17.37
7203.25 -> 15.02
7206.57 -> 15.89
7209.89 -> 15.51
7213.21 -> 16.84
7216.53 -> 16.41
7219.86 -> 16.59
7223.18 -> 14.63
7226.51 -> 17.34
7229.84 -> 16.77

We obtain 0.29 mag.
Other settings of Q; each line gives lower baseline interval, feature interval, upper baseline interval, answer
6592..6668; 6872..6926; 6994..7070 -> 0.26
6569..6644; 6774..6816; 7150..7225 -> 0.10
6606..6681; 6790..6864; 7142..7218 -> 0.09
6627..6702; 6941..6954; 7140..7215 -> 0.21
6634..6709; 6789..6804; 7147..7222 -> 0.07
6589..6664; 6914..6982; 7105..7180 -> 0.19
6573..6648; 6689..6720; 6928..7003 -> 0.17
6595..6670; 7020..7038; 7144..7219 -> 0.27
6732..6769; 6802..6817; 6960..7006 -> 0.41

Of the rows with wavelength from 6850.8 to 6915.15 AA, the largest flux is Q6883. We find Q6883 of 20.36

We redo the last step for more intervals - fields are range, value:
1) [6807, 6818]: 18.87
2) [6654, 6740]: 31.83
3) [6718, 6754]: 22.62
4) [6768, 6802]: 22.35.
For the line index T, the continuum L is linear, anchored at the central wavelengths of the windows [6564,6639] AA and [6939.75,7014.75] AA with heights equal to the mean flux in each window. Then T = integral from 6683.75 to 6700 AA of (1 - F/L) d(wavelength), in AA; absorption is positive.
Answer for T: 4.0 AA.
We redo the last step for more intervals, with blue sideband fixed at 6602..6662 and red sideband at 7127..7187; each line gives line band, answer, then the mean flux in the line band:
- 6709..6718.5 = -2.2 AA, 24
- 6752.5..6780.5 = 4.0 AA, 17.2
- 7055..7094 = 10.0 AA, 17.2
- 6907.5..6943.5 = 7.6 AA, 17.1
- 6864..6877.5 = 2.9 AA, 16.6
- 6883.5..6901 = 2.7 AA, 18.1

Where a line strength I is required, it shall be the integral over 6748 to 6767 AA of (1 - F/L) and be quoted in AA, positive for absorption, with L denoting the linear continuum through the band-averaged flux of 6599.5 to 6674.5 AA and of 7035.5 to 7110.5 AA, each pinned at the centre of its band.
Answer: 0.94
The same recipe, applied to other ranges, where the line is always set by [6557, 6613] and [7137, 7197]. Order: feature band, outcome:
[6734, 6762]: 4.23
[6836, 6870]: 5.18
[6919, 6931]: 3.04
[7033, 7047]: 3.60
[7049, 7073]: 5.45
